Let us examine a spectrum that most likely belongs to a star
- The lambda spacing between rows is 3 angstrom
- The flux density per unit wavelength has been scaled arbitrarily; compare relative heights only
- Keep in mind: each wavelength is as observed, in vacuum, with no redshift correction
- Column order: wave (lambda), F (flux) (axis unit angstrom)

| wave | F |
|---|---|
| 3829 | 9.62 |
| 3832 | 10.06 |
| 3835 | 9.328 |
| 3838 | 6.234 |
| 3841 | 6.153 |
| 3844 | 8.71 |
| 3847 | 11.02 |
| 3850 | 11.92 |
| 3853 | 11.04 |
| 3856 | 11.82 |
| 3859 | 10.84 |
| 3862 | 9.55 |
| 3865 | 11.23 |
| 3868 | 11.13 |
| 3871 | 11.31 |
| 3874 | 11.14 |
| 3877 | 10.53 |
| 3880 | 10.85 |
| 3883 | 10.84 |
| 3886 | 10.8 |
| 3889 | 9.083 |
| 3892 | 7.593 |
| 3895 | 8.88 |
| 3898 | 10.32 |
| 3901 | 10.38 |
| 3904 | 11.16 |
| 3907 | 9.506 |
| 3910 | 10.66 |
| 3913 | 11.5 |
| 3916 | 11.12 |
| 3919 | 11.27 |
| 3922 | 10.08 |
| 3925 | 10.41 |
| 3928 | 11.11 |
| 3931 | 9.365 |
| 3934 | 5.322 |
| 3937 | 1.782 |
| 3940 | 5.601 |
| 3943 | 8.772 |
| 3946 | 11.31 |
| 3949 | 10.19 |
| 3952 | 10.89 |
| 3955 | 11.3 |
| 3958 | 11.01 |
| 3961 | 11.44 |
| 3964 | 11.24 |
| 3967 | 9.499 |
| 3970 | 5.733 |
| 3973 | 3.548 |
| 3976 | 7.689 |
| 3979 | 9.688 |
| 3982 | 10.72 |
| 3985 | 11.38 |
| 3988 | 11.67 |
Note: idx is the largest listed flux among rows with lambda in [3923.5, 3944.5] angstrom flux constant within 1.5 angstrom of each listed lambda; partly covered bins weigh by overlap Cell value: 11.11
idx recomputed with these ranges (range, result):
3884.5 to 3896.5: 10.8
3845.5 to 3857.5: 11.92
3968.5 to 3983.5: 10.72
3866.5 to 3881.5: 11.31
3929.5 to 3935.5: 9.365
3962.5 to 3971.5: 11.24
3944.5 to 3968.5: 11.44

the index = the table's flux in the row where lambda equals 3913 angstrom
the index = 11.5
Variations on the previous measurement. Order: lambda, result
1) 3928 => 11.11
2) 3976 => 7.689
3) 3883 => 10.84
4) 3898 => 10.32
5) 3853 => 11.04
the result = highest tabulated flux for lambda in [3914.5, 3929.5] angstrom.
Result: 11.27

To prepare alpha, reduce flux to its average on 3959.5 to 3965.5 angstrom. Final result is 11.3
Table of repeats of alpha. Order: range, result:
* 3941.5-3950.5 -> 10.1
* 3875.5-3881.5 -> 10.7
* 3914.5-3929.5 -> 10.8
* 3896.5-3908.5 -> 10.3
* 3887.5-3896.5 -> 8.52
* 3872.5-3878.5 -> 10.8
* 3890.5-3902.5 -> 9.29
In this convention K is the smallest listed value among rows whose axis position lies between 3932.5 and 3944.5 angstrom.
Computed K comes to 1.782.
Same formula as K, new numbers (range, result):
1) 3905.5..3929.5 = 9.506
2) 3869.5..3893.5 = 7.593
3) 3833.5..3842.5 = 6.153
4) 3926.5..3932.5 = 9.365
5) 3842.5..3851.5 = 8.71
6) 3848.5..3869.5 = 9.55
